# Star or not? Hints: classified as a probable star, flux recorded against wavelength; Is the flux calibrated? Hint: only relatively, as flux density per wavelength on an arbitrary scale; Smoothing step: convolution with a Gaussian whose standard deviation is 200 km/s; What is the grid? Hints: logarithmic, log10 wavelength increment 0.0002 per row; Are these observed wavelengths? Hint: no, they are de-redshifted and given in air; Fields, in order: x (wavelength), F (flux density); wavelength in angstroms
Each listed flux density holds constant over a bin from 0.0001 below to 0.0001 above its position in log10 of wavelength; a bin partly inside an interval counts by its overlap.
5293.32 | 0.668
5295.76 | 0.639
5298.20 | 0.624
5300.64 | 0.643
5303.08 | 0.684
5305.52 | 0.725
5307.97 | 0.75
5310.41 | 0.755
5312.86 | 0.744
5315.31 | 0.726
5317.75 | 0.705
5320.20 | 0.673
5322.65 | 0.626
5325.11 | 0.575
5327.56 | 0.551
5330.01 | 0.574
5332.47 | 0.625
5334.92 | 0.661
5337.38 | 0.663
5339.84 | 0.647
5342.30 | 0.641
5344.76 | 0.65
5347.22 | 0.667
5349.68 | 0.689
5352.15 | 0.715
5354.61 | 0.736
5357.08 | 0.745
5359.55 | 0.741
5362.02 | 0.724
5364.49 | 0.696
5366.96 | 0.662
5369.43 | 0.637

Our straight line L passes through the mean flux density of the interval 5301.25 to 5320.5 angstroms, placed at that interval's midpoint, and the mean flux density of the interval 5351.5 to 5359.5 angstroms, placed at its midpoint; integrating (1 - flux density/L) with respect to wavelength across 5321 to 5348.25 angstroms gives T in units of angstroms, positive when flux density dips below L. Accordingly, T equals 3.8 angstroms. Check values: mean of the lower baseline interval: 0.72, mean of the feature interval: 0.626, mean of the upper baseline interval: 0.735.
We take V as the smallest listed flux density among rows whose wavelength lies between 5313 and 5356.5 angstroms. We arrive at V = 0.551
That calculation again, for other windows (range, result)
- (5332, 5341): 0.625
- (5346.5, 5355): 0.667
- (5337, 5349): 0.641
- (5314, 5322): 0.673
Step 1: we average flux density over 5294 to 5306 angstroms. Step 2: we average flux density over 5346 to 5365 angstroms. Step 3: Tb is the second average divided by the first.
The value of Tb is 1.08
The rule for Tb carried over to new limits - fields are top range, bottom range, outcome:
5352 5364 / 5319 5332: 1.22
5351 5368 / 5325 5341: 1.16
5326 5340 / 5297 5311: 0.89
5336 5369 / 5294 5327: 1.01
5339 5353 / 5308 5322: 0.93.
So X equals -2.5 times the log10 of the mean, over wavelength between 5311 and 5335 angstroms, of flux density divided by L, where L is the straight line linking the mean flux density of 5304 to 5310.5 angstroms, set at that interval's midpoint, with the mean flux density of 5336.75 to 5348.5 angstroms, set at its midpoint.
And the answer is 0.086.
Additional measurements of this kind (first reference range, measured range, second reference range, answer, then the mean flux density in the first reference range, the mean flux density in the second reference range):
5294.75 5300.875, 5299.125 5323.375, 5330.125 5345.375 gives -0.11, 0.634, 0.642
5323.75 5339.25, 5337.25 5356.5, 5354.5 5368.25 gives -0.02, 0.61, 0.715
